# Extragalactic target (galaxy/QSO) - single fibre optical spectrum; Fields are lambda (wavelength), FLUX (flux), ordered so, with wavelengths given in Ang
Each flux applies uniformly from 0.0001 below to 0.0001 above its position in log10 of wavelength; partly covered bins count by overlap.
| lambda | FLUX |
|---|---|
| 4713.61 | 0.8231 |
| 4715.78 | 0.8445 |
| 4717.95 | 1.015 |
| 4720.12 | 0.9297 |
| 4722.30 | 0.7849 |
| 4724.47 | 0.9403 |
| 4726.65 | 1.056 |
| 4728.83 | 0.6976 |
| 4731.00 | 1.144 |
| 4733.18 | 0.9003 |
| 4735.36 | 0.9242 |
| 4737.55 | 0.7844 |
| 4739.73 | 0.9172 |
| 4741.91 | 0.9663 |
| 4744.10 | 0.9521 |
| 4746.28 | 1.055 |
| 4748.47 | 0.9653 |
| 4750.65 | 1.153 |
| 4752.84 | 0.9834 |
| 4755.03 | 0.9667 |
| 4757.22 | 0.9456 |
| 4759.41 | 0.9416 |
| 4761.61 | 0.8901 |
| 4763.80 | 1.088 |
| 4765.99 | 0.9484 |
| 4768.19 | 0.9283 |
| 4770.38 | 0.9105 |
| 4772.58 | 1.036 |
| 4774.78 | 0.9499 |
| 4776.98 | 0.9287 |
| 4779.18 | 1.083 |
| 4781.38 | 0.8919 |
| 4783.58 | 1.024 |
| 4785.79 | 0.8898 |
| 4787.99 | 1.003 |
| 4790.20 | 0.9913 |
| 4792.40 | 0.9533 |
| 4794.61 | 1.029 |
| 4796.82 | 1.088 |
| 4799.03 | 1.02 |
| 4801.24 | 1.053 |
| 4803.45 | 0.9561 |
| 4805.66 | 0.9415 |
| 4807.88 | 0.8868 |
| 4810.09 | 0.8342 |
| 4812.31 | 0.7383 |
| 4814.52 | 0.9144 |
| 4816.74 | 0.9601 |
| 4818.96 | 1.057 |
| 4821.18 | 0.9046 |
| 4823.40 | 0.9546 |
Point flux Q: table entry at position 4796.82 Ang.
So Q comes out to 1.088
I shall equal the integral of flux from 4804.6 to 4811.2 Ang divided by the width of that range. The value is 0.887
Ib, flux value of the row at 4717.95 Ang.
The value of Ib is 1.015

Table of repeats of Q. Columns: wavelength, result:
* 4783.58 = 1.024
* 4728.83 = 0.6976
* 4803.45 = 0.9561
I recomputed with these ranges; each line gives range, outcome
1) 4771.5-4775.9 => 0.992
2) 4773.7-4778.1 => 0.94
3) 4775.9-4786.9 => 0.964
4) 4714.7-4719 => 0.93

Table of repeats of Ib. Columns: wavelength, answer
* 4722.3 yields 0.7849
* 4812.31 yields 0.7383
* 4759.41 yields 0.9416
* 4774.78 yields 0.9499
